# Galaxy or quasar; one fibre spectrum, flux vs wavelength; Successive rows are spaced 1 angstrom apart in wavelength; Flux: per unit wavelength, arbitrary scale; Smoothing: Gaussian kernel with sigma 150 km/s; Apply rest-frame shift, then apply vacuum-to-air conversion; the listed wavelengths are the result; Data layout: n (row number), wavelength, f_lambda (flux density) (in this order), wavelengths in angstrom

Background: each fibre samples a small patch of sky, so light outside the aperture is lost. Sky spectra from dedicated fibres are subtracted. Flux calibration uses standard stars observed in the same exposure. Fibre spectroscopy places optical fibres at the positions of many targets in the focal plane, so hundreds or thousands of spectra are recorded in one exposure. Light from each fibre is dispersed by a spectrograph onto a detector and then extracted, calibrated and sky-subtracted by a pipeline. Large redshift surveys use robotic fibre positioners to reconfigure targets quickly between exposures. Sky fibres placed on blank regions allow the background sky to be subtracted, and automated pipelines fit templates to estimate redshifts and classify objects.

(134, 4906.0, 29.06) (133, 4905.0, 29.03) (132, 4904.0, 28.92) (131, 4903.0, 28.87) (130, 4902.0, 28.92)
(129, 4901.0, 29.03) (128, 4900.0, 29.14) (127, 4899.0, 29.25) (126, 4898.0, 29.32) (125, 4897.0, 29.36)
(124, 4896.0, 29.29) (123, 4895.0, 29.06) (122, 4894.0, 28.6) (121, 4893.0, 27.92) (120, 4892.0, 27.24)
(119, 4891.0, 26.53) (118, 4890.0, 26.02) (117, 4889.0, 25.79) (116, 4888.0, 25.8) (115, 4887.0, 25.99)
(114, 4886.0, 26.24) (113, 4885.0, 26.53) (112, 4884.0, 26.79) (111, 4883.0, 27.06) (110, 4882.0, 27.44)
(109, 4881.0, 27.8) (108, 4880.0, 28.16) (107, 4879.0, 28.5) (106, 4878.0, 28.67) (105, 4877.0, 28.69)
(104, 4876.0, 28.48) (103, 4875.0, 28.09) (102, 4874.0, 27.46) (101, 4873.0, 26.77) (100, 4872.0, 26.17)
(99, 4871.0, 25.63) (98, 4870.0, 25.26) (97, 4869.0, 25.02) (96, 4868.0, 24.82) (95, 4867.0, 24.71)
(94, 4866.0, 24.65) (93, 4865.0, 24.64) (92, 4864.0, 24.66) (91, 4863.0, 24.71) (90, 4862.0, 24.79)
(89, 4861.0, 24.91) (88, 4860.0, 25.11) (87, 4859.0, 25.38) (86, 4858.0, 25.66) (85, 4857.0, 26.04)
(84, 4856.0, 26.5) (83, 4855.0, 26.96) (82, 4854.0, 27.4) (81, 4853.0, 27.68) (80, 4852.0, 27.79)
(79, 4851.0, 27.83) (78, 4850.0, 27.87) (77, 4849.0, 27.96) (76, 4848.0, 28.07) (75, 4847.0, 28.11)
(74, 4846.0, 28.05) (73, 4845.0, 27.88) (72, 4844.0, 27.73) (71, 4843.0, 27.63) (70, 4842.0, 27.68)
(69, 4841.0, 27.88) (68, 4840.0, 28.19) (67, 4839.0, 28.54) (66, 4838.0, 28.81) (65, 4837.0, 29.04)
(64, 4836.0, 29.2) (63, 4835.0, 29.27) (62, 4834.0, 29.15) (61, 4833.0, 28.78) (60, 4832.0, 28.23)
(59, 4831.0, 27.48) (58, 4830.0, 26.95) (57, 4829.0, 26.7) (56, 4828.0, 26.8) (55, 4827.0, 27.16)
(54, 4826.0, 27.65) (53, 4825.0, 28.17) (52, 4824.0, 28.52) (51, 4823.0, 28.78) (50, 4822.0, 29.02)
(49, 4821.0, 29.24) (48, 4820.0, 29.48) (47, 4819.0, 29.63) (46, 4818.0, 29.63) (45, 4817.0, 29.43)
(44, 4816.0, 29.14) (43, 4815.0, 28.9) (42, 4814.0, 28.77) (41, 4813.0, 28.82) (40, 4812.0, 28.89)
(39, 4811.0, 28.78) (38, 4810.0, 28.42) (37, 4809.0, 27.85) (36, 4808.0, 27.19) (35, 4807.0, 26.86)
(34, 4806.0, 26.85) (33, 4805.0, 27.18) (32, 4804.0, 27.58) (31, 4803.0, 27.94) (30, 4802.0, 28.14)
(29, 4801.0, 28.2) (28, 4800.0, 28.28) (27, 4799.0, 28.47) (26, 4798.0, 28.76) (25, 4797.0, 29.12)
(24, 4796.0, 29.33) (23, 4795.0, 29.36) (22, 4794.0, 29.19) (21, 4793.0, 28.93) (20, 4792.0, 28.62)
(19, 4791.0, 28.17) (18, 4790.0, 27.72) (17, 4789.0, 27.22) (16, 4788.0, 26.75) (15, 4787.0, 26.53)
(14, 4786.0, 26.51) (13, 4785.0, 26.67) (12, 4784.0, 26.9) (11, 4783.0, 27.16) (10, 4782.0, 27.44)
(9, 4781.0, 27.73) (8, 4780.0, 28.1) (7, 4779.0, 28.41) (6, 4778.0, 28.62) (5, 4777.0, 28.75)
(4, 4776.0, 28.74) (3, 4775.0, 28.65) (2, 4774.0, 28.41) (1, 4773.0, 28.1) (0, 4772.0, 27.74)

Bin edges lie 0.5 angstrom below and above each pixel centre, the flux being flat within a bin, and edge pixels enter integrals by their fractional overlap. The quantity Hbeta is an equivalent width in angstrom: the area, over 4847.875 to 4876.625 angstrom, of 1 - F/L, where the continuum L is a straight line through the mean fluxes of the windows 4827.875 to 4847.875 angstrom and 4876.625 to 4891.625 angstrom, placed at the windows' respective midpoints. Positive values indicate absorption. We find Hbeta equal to 1.39 angstrom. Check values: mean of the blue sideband 28.1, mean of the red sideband 27.1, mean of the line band 26.2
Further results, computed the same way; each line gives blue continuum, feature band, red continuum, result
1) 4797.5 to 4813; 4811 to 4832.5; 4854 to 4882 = -0.71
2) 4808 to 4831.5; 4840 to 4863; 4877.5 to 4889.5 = 0.61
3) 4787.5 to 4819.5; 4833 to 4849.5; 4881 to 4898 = -0.25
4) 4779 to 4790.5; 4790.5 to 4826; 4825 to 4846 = -1.23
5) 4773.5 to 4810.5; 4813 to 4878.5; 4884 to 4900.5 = 0.75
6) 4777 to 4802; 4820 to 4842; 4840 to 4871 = -1.01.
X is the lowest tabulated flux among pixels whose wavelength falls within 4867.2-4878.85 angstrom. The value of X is 24.82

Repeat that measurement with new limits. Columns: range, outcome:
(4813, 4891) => 24.64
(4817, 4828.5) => 26.8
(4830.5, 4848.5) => 27.48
